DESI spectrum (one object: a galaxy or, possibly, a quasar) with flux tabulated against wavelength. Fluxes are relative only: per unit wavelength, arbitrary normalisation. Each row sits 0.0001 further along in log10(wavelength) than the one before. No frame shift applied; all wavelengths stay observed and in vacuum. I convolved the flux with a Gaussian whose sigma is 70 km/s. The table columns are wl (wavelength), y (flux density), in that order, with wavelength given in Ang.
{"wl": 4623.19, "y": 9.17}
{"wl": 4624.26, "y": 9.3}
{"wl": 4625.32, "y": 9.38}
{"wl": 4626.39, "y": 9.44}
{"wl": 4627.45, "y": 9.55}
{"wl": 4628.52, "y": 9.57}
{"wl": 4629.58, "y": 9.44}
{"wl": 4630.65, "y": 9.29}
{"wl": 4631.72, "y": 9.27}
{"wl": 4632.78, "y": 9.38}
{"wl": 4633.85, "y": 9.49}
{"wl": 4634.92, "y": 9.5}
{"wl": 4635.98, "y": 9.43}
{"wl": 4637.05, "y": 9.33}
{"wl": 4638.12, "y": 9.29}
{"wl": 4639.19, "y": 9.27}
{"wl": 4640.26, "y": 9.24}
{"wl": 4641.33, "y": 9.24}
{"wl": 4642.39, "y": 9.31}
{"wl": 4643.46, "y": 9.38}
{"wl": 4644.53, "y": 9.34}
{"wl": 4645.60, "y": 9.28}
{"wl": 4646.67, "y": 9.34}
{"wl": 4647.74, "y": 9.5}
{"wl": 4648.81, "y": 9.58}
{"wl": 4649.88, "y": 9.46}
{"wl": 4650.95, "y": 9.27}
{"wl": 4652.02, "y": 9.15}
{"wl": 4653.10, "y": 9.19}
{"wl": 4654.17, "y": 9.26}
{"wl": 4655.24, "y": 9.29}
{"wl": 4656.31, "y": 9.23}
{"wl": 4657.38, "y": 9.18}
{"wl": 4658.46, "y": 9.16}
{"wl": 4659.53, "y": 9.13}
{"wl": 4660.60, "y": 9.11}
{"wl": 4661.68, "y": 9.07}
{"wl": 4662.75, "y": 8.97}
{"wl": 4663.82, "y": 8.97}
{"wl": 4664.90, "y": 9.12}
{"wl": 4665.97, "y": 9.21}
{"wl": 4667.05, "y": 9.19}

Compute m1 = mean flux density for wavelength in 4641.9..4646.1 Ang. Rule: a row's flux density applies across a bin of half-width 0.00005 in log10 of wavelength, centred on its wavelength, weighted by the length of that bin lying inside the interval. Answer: 9.32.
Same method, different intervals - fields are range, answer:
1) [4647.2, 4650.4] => 9.52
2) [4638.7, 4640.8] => 9.24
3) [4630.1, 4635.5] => 9.39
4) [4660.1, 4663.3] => 9.05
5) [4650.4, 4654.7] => 9.21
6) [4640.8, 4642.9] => 9.31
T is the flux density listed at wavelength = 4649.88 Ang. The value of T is 9.46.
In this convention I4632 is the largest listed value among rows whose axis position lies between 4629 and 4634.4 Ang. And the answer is 9.49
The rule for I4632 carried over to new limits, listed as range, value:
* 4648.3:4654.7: 9.58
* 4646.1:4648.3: 9.5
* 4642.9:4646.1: 9.38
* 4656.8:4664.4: 9.18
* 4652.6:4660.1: 9.29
